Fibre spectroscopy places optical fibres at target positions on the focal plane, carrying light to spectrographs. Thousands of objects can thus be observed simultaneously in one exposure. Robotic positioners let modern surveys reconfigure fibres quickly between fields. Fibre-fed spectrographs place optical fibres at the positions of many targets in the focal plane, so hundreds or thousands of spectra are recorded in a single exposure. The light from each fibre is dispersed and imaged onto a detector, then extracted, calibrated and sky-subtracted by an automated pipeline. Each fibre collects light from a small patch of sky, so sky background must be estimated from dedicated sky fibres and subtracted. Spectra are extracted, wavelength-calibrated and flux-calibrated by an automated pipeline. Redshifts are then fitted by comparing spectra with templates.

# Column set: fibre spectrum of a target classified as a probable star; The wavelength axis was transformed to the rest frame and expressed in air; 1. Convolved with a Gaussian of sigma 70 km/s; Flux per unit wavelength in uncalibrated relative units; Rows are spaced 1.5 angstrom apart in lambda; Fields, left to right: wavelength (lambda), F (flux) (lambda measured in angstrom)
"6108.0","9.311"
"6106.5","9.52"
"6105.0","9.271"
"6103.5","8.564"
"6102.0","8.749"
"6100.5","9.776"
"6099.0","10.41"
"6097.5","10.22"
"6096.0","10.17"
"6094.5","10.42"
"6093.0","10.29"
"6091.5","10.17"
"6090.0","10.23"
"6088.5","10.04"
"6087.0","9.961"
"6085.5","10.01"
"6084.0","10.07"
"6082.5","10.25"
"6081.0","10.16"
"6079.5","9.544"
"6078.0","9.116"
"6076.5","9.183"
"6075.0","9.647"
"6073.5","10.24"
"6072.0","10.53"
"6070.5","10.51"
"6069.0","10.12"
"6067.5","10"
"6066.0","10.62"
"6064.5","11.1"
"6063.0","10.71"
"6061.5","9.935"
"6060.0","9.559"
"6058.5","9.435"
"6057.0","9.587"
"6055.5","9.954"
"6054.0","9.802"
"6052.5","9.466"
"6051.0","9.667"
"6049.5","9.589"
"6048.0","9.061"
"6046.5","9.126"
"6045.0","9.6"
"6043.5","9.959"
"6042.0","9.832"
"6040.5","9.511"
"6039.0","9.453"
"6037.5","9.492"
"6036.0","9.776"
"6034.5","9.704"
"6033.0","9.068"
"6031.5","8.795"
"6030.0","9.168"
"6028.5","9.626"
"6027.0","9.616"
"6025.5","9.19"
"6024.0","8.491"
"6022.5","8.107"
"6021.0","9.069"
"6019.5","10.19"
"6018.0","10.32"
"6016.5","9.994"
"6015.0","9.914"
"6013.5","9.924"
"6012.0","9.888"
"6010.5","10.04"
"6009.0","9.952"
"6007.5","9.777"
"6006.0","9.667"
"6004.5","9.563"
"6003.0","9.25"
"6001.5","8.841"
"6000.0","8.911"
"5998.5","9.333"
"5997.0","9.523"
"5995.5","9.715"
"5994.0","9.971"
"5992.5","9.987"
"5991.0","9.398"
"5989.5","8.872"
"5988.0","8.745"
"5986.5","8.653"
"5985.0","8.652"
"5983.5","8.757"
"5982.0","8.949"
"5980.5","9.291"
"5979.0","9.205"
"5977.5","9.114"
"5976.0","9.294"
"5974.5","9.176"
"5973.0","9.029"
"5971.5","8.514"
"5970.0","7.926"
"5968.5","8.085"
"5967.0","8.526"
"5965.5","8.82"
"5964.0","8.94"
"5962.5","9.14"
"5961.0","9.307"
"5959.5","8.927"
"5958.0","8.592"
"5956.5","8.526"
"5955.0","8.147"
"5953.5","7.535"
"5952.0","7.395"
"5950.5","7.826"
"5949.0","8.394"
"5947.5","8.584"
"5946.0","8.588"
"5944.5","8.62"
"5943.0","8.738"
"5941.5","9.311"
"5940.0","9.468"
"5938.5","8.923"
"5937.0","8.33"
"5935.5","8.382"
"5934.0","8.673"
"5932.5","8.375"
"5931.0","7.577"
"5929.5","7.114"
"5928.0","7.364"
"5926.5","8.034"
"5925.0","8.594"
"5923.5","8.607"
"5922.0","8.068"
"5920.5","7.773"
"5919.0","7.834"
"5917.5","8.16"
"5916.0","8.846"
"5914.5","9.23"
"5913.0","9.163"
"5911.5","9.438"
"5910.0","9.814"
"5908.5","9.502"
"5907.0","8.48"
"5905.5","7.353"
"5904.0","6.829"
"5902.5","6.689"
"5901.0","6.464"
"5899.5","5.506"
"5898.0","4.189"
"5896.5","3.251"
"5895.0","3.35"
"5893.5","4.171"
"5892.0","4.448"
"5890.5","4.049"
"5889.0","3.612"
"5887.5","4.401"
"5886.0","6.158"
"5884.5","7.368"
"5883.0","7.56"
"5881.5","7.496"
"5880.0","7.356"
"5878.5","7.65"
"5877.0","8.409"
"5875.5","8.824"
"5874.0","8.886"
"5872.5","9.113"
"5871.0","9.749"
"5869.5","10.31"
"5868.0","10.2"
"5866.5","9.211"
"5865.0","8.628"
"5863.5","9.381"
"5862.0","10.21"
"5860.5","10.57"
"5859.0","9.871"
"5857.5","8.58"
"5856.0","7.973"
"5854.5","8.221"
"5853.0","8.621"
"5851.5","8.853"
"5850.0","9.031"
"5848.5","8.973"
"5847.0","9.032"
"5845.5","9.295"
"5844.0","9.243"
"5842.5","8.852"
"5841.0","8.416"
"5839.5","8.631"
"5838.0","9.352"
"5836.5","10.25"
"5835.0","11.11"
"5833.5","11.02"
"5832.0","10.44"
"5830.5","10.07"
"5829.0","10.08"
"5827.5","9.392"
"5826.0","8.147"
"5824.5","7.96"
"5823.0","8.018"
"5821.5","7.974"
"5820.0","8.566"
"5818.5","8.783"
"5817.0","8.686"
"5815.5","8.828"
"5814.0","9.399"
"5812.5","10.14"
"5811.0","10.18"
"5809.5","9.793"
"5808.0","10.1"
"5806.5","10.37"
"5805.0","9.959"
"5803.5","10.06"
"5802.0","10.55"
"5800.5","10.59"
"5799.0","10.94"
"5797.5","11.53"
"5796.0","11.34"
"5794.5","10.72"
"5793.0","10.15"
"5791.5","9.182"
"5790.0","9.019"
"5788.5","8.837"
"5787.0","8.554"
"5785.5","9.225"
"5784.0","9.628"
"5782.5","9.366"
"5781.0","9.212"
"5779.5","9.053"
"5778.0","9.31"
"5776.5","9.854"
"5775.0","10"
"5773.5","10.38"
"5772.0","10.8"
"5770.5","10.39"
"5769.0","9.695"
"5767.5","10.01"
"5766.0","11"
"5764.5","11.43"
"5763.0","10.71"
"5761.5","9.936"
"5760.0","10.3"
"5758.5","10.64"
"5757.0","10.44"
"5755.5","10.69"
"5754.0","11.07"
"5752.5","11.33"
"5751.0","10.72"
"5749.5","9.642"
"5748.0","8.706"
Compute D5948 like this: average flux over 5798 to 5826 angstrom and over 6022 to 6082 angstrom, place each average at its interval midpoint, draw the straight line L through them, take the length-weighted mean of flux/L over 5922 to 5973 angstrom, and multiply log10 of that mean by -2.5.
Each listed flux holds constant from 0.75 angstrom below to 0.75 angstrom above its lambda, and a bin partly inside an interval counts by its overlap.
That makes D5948 0.140 mag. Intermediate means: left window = 9.48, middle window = 8.42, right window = 9.66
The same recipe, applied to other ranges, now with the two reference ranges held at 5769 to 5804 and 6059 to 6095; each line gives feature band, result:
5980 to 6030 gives 0.074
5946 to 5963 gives 0.193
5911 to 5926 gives 0.171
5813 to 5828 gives 0.160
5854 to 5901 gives 0.331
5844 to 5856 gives 0.132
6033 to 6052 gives 0.059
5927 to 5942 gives 0.200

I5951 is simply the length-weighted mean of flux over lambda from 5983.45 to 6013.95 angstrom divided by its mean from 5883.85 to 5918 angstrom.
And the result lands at 1.4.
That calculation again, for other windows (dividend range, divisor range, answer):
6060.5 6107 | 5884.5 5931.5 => 1.45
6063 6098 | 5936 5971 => 1.18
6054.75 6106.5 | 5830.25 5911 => 1.24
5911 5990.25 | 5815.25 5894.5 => 1.01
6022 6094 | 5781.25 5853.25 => 1.02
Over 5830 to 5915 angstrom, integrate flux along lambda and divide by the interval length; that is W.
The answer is 8.11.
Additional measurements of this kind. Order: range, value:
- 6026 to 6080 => 9.72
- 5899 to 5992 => 8.47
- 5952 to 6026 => 9.12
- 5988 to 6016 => 9.57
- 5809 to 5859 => 9.16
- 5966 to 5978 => 8.7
